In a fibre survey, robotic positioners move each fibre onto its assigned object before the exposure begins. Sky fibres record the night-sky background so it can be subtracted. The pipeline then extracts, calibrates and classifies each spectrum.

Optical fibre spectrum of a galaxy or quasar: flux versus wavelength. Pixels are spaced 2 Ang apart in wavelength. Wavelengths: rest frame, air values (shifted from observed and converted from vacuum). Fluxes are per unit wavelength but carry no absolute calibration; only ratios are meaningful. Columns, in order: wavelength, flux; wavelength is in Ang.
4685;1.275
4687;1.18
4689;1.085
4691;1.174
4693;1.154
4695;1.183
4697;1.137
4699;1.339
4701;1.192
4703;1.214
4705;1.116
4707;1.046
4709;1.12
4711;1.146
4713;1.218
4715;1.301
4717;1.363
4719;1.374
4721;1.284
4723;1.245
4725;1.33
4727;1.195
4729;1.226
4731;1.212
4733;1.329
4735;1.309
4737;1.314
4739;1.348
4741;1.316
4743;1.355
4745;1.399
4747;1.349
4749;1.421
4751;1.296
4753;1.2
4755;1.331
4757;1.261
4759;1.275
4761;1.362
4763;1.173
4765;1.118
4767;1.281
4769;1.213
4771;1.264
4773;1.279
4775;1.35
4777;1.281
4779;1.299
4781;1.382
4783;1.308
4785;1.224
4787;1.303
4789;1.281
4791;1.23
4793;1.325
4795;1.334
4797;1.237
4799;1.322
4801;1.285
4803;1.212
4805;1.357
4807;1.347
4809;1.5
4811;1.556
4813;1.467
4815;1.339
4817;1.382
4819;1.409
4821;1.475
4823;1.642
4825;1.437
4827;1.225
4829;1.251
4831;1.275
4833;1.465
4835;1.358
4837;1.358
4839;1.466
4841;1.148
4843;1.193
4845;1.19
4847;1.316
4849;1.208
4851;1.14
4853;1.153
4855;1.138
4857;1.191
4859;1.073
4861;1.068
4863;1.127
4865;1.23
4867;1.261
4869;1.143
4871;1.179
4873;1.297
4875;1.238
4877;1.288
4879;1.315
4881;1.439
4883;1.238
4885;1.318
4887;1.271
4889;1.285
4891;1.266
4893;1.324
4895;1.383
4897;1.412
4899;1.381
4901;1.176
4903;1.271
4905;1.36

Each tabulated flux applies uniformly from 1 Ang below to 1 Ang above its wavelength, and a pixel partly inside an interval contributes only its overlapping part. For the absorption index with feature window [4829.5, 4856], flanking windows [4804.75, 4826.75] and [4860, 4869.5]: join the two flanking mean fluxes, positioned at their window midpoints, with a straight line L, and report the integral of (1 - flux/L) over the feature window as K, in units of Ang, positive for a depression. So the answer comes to 0.6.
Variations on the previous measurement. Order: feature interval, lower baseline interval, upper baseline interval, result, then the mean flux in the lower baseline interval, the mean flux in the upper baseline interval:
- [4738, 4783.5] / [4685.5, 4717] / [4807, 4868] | -2.38 Ang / 1.18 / 1.3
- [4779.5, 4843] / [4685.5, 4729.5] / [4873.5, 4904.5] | -4.14 Ang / 1.21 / 1.31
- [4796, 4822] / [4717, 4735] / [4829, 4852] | -1.91 Ang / 1.28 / 1.28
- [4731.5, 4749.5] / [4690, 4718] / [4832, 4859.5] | -2.03 Ang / 1.19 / 1.25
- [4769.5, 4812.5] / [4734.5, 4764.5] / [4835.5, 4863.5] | -1.81 Ang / 1.31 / 1.2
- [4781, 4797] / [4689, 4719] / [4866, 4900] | -0.59 Ang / 1.2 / 1.3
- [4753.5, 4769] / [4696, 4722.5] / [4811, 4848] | 0.34 Ang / 1.22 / 1.36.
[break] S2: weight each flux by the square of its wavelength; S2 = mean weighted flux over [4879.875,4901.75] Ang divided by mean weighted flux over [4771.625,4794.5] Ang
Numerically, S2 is 1.06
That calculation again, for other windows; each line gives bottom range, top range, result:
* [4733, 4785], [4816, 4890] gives 1.02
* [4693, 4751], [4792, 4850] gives 1.11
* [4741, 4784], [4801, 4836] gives 1.10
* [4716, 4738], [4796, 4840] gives 1.11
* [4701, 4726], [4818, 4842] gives 1.18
